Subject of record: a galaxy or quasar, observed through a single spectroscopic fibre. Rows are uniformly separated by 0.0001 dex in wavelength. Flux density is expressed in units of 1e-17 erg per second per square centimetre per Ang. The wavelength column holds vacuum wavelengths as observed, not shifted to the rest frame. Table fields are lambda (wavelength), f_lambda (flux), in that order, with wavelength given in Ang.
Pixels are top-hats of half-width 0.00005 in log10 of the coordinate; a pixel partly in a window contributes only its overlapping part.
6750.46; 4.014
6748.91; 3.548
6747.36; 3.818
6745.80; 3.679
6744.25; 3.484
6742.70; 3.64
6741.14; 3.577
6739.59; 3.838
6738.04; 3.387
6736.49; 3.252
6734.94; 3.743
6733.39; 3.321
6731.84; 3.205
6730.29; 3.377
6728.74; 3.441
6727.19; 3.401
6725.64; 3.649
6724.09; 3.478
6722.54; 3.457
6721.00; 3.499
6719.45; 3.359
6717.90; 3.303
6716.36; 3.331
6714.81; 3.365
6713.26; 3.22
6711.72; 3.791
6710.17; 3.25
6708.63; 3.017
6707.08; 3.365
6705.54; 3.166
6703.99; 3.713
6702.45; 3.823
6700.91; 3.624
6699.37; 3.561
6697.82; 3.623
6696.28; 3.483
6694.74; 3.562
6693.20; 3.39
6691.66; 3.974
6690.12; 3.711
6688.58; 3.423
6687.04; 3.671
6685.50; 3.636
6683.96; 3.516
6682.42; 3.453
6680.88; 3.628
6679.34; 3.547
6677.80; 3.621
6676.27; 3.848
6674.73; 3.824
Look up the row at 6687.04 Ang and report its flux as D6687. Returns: 3.671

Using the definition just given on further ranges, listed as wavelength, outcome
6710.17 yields 3.25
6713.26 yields 3.22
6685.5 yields 3.636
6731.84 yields 3.205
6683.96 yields 3.516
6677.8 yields 3.621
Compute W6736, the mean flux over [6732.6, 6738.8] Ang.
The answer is 3.43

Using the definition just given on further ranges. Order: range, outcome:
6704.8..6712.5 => 3.32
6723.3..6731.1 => 3.47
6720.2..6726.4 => 3.52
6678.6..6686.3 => 3.55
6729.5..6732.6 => 3.29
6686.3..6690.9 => 3.6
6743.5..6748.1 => 3.66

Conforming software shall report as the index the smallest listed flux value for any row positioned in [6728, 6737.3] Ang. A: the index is 3.205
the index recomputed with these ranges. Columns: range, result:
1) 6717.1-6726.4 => 3.303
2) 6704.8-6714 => 3.017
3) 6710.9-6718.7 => 3.22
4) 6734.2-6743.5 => 3.252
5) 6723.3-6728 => 3.401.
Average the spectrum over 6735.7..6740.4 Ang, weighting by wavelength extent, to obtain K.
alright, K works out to 3.5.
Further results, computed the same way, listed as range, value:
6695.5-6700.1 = 3.55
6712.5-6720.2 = 3.31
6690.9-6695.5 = 3.64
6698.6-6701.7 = 3.6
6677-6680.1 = 3.59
